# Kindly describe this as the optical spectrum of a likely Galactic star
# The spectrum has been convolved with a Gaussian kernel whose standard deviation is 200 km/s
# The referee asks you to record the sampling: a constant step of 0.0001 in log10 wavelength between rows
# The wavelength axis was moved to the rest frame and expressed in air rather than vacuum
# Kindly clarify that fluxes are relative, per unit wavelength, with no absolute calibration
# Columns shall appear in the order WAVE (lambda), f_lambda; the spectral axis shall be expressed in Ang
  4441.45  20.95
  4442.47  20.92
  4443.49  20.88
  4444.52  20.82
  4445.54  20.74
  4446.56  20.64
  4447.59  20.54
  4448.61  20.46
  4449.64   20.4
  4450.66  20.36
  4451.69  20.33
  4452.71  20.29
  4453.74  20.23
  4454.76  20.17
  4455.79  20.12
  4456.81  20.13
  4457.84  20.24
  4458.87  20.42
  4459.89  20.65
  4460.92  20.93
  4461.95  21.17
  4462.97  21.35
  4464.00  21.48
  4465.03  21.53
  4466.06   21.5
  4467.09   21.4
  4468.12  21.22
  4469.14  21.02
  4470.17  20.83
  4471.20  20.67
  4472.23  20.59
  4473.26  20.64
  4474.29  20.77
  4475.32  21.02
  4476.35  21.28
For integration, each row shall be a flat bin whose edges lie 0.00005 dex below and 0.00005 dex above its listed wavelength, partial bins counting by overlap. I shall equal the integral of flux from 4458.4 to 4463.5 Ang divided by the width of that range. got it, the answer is 20.9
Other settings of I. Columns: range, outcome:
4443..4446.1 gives 20.8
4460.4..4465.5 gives 21.3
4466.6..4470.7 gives 21.1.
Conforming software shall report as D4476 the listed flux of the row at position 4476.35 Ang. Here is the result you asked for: 21.28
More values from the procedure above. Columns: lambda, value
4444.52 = 20.82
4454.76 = 20.17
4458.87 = 20.42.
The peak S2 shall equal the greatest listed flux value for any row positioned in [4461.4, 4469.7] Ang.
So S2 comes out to 21.53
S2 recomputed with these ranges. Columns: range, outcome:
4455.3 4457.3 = 20.13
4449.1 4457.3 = 20.4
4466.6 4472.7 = 21.4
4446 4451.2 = 20.64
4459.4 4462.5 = 21.17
